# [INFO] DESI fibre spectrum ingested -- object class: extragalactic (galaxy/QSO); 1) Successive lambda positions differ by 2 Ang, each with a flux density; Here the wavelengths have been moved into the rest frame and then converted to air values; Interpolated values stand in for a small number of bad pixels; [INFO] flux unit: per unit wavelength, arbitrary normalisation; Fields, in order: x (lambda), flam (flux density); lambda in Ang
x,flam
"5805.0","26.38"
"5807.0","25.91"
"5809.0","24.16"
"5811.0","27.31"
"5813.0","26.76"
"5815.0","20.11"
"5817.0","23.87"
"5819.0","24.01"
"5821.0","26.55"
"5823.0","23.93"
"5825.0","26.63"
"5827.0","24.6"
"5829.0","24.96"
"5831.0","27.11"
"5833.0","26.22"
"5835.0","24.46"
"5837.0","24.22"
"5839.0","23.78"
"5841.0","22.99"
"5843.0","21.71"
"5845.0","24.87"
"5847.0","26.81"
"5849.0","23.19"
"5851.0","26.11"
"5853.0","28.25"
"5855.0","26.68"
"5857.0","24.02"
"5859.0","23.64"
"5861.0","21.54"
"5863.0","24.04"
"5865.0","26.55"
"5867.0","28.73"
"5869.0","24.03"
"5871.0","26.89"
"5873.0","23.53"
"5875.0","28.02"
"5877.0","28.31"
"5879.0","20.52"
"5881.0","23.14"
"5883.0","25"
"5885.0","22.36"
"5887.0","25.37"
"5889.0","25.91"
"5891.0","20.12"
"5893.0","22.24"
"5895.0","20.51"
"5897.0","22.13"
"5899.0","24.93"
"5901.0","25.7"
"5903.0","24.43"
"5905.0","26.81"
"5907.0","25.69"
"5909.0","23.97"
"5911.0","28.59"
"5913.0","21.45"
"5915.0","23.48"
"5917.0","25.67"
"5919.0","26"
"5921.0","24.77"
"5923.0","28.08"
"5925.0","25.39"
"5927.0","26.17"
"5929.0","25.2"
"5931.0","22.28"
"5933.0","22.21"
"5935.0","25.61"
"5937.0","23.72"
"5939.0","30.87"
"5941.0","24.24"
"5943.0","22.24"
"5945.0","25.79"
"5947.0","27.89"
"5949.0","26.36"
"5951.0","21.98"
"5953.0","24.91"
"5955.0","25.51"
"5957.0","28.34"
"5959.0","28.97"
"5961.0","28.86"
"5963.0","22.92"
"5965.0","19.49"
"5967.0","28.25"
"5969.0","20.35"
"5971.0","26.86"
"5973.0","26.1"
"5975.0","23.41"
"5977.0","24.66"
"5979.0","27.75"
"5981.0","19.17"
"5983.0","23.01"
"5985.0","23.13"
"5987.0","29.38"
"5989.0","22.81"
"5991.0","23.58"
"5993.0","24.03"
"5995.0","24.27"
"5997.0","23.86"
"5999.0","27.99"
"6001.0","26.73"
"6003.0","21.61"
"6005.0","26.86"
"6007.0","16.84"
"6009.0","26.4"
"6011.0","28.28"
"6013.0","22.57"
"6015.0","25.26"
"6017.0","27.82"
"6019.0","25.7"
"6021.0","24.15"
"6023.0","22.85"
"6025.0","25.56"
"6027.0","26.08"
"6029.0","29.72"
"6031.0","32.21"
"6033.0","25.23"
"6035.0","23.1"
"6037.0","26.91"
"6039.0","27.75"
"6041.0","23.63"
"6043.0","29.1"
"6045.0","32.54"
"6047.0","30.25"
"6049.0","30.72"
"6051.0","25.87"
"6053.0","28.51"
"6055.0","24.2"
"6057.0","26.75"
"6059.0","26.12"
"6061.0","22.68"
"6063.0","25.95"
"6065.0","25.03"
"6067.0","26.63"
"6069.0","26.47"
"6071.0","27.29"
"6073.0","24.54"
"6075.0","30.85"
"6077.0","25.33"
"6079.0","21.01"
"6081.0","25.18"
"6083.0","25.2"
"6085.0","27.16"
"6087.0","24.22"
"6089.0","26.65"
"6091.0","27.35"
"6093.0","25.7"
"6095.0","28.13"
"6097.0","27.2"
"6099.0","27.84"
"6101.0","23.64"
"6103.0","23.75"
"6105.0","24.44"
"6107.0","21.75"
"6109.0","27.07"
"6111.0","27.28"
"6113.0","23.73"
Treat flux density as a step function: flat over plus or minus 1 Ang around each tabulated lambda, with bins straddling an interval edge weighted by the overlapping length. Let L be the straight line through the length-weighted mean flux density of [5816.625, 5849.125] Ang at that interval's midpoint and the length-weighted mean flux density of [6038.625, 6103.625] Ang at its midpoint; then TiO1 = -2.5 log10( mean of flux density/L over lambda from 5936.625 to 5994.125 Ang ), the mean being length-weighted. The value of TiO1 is 0.03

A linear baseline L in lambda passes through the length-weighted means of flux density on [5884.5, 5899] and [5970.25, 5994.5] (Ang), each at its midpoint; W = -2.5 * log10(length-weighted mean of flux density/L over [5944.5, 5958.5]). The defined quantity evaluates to -0.09 mag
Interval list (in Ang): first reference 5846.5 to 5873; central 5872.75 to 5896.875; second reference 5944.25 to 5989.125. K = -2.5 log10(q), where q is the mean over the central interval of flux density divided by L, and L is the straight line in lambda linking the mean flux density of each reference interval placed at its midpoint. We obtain 0.070 mag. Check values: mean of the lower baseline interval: 25.3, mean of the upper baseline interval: 25.1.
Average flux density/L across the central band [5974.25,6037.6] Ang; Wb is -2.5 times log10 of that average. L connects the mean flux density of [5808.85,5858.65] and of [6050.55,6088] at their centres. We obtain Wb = 0.02 mag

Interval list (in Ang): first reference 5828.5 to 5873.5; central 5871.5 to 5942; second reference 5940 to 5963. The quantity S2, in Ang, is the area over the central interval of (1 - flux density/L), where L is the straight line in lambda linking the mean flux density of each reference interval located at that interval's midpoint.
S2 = 2.2 Ang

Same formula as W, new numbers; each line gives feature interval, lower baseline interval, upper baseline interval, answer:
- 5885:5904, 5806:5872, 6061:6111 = 0.08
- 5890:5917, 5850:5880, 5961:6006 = 0.05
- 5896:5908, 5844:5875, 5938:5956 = 0.02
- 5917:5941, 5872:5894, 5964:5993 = -0.06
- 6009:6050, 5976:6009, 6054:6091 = -0.09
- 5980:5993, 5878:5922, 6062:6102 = 0.06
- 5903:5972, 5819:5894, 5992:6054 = 0.01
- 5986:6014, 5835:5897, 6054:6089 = 0.02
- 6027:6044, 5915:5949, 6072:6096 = -0.06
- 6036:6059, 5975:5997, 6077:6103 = -0.11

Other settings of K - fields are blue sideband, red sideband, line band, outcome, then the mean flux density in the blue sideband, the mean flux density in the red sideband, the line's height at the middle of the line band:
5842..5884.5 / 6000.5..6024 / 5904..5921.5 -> -0.01 mag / 25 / 24.5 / 24.8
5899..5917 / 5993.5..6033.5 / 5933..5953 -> 0.00 mag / 25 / 25.5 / 25.2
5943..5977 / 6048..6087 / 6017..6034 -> -0.03 mag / 25.3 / 26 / 25.7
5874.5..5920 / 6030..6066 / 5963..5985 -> 0.08 mag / 24.3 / 27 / 25.7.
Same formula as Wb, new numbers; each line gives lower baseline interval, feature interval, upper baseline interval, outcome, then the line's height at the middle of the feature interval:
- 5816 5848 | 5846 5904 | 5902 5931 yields 0.021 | 25.1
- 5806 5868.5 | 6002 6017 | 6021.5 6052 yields 0.120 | 27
